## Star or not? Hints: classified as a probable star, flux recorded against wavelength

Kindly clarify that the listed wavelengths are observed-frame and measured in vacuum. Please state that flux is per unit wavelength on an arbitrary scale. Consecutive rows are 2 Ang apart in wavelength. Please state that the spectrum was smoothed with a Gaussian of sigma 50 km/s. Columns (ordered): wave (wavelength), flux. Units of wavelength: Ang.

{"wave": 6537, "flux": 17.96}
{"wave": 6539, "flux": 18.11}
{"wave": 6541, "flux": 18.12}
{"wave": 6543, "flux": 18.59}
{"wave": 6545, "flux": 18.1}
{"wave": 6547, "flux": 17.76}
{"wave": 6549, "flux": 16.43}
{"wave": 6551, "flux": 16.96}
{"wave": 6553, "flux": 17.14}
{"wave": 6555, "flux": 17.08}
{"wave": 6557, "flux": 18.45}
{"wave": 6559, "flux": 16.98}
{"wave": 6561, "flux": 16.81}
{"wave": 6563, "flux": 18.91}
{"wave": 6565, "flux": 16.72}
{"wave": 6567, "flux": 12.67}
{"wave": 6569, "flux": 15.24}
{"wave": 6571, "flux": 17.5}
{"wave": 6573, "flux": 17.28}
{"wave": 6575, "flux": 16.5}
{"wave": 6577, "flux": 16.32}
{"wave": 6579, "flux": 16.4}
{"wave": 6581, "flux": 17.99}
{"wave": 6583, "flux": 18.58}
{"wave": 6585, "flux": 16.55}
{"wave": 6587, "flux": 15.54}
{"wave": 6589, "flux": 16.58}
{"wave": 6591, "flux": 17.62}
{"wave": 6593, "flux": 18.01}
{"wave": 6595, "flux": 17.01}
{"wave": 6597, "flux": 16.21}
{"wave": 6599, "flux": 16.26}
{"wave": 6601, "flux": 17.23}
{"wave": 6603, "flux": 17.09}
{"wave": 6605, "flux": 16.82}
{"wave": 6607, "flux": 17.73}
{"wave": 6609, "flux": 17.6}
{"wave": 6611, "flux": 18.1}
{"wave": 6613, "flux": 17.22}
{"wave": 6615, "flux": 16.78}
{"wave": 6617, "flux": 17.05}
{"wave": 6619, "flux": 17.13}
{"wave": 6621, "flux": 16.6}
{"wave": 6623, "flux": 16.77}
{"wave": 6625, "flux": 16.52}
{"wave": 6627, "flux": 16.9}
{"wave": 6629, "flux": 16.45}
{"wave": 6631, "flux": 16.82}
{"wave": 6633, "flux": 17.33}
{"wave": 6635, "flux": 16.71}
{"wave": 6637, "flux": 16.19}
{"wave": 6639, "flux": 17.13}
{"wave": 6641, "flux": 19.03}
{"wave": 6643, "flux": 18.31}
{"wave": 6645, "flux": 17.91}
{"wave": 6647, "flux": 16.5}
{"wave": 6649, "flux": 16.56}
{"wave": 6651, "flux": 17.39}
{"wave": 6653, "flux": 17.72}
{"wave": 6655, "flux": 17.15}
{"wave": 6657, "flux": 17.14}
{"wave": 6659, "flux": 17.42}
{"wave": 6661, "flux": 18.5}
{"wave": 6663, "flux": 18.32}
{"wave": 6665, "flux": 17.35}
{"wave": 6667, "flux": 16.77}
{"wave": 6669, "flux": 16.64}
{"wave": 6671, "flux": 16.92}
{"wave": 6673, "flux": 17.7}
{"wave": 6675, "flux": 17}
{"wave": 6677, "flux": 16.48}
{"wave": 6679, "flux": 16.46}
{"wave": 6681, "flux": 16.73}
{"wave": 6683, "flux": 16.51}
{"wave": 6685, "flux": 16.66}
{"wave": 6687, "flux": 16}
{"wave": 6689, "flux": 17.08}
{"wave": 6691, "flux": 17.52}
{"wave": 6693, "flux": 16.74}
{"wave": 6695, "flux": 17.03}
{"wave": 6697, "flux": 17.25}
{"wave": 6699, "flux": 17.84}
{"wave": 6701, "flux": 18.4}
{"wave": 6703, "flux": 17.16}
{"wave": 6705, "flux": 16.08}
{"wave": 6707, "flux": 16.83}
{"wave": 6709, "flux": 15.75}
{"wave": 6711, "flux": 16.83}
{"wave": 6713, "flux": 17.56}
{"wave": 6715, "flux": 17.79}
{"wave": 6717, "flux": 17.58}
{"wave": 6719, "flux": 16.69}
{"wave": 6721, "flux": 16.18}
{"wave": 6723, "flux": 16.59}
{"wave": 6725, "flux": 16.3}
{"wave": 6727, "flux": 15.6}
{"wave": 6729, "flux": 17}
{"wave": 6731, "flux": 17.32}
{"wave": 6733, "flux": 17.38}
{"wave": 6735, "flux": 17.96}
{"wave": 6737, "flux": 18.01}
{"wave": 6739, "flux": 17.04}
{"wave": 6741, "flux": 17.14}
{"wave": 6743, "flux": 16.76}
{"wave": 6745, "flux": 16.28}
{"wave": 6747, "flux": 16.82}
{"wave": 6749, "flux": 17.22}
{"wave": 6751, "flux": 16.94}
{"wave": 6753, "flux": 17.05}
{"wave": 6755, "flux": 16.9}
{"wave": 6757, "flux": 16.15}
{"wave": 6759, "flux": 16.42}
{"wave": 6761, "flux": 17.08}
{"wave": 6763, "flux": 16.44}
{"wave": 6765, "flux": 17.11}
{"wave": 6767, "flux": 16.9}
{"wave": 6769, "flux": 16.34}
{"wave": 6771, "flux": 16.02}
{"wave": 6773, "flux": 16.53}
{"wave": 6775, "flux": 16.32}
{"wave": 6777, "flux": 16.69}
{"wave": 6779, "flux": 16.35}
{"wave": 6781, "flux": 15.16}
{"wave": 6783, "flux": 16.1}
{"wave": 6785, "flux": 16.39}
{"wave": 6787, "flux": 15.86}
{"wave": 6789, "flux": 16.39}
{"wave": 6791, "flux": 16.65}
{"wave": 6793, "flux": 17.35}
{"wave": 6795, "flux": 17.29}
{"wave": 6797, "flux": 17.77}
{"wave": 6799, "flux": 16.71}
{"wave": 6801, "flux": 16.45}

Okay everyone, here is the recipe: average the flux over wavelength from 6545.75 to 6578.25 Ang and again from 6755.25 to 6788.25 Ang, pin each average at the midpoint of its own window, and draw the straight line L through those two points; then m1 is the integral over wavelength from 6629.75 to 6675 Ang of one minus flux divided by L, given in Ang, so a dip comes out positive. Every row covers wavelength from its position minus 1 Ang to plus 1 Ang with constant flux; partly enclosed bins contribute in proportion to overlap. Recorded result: -1.9 Ang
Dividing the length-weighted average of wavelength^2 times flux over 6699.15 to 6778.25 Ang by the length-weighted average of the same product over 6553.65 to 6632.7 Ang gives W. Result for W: 1.04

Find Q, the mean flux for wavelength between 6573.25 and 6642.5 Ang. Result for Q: 17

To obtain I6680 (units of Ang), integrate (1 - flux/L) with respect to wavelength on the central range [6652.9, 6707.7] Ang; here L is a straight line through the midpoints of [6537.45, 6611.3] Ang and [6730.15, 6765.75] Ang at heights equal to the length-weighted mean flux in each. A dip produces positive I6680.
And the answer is -0.23 Ang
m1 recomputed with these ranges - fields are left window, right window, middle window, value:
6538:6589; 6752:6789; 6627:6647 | -0.5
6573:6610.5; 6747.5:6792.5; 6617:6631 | 0.1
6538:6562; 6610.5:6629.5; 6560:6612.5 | 1.0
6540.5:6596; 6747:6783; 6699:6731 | -0.4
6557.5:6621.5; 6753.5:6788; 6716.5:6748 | -0.7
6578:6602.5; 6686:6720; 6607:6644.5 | -0.3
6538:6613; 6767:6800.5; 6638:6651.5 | -0.5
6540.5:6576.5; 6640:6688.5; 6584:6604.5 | 0.3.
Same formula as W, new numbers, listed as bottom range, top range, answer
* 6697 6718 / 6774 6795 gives 0.97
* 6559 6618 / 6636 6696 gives 1.04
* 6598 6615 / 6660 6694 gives 1.01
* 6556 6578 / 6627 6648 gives 1.06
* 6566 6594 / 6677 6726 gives 1.05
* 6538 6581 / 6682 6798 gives 1.04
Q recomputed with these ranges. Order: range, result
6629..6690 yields 17.1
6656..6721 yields 17.1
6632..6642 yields 17.3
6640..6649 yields 17.8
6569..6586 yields 17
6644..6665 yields 17.5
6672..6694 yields 16.8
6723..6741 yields 17.1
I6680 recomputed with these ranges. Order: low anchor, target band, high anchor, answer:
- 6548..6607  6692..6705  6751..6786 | -0.5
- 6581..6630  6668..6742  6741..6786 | -1.0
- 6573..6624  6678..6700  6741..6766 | 0.0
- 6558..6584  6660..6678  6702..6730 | -0.6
